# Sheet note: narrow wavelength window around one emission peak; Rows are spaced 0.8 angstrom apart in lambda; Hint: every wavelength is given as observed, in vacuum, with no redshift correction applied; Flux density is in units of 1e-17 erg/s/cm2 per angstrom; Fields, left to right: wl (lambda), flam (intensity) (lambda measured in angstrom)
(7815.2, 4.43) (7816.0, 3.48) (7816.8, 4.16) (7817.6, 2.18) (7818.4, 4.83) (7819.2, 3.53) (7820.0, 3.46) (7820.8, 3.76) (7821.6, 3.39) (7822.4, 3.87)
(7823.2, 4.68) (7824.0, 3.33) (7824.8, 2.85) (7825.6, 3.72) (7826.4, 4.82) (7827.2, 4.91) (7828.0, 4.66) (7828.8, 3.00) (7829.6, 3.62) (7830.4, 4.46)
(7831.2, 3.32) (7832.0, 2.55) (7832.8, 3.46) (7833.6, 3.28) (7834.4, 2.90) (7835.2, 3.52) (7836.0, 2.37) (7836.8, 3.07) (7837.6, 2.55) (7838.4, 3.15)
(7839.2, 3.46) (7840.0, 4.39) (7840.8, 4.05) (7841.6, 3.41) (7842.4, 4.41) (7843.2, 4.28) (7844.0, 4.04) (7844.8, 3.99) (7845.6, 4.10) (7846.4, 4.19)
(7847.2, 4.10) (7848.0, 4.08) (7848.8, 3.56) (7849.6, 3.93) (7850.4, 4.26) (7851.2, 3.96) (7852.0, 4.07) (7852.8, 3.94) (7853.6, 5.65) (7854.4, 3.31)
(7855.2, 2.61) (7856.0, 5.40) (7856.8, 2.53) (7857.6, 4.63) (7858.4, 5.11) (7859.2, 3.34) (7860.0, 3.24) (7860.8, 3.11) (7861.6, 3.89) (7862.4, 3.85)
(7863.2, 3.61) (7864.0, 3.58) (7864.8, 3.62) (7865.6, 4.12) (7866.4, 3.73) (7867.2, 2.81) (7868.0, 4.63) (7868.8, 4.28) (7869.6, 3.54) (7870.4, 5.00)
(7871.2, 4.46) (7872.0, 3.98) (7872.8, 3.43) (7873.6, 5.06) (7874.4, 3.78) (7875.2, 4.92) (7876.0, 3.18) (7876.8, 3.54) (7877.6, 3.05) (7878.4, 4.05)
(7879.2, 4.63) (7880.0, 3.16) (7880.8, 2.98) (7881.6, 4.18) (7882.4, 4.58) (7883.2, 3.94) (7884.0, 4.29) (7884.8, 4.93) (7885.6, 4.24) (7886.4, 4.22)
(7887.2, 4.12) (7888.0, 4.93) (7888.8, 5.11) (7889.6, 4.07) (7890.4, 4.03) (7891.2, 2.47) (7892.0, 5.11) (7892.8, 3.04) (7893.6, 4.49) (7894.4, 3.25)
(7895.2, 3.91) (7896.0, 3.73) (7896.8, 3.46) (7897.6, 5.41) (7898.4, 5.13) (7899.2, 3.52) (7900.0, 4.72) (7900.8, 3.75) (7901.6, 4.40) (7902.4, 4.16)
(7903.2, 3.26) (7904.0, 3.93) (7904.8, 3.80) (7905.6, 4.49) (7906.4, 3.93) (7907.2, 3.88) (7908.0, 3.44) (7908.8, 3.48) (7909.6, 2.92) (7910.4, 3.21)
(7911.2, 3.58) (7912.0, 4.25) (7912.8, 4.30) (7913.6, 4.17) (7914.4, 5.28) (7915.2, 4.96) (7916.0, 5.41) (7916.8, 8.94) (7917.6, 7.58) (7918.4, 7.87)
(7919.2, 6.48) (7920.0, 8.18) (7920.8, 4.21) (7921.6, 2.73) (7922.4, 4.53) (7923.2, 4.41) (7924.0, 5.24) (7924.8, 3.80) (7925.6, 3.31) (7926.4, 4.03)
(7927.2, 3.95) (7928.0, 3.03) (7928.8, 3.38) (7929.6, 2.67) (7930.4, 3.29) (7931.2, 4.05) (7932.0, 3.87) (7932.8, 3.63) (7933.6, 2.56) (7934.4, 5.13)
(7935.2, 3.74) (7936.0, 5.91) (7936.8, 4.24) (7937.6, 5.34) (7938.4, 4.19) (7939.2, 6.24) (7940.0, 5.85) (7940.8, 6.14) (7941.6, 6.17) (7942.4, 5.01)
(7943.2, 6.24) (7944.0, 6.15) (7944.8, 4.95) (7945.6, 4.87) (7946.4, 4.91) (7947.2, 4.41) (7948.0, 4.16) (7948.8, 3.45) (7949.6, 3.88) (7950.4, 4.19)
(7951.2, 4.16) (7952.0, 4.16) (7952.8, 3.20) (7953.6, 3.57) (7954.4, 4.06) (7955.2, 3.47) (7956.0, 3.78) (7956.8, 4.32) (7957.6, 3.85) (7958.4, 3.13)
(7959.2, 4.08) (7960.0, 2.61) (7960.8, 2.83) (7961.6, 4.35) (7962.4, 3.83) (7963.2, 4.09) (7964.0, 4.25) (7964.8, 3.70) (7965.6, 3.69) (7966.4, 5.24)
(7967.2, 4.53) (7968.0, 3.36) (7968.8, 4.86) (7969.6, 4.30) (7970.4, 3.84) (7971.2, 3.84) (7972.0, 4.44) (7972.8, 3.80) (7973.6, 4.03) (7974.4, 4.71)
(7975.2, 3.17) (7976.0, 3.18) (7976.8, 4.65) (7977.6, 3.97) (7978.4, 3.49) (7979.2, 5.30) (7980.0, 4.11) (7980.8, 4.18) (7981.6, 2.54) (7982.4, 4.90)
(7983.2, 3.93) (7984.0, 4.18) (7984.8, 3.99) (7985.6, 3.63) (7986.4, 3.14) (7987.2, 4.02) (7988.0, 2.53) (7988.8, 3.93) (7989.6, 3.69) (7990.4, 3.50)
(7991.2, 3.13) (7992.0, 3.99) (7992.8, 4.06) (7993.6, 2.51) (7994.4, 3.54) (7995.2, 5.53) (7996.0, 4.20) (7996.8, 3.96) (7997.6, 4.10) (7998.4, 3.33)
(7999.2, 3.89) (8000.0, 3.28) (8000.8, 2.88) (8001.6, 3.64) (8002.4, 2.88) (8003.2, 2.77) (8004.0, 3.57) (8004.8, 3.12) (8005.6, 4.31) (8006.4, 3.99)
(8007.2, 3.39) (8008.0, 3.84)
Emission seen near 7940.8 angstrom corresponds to [N II]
